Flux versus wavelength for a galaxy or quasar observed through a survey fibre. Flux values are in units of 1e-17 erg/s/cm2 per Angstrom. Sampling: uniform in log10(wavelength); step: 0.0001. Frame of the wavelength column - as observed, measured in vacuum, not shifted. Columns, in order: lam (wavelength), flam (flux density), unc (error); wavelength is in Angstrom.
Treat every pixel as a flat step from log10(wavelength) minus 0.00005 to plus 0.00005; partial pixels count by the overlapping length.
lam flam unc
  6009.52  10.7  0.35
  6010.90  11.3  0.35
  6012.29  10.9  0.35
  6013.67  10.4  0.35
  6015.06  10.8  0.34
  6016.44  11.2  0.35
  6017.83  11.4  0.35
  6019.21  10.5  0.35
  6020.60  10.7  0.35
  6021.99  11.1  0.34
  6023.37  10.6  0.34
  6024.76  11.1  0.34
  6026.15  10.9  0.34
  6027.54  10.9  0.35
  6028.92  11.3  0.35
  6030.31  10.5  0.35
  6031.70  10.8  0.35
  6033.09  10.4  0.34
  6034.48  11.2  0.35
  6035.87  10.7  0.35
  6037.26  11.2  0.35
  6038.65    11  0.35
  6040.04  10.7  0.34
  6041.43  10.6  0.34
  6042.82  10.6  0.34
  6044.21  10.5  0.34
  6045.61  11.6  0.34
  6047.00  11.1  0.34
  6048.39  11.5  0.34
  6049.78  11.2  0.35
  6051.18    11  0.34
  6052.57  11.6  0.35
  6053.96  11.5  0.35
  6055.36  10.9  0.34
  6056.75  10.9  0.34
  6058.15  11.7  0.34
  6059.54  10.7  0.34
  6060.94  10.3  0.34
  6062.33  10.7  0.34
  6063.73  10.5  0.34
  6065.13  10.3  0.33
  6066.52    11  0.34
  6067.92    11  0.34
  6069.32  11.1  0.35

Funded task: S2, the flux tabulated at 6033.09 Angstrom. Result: 10.4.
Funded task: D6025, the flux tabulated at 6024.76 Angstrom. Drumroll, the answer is 11.1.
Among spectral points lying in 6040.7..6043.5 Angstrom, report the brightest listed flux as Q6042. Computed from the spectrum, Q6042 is 10.6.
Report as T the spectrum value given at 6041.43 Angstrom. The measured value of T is 10.6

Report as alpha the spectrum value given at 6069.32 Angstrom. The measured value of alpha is 11.1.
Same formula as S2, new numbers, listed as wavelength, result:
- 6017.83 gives 11.4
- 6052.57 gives 11.6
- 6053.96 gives 11.5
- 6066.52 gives 11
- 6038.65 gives 11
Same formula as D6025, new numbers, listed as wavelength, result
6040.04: 10.7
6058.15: 11.7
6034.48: 11.2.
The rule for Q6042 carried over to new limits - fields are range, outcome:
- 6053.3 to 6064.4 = 11.7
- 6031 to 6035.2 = 11.2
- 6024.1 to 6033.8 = 11.3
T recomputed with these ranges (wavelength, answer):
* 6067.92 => 11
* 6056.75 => 10.9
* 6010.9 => 11.3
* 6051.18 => 11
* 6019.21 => 10.5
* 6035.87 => 10.7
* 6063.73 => 10.5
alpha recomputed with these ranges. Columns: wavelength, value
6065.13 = 10.3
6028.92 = 11.3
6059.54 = 10.7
